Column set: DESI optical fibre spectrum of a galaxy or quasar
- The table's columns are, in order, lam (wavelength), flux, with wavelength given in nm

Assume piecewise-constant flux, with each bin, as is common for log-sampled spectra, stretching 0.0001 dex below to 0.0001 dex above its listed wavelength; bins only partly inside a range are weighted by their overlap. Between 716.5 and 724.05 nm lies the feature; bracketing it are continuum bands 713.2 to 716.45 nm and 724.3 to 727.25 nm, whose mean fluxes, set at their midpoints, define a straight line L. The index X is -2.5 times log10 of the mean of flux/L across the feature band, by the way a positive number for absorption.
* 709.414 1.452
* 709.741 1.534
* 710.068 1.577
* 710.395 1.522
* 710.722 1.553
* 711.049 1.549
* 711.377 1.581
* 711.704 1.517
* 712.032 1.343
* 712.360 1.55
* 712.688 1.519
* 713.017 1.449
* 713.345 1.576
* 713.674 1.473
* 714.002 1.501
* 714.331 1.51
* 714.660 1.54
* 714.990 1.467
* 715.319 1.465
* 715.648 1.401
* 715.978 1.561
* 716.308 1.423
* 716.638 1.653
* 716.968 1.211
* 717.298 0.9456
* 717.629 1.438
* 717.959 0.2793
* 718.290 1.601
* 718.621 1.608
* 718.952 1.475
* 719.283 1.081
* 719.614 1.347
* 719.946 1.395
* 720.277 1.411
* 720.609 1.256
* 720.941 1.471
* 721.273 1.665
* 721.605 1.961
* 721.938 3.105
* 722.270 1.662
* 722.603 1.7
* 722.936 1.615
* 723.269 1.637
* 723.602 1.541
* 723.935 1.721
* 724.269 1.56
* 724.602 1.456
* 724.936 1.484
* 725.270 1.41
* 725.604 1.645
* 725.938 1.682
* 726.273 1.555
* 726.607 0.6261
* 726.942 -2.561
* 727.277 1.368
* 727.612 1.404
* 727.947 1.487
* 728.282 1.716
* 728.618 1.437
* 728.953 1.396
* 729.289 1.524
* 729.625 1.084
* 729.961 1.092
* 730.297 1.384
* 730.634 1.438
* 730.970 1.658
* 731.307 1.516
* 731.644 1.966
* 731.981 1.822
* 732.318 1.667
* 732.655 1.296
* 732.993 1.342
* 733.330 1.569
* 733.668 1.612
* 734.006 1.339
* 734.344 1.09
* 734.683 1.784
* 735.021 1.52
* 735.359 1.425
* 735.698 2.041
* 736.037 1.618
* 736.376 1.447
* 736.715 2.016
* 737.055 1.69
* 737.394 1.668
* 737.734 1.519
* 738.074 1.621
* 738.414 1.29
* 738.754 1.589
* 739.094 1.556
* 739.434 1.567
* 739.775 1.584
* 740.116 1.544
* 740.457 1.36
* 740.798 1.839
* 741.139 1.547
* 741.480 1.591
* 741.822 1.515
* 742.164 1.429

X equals -0.246 mag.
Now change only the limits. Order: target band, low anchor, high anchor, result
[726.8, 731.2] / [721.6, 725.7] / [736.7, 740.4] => 0.41 mag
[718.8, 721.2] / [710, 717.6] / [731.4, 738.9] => 0.11 mag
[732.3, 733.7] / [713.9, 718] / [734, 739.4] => 0.06 mag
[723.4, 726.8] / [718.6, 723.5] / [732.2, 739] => 0.12 mag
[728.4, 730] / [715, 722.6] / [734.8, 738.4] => 0.18 mag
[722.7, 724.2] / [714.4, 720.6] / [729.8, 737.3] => -0.14 mag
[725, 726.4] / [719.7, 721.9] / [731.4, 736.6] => 0.02 mag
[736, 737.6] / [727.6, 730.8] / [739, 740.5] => -0.13 mag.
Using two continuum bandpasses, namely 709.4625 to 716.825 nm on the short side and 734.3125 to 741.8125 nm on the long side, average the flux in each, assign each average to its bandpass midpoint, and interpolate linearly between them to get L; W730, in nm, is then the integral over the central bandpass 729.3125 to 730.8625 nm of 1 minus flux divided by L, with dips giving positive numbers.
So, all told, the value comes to 0.27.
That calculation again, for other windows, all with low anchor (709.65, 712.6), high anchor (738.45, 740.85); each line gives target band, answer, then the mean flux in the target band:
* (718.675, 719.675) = 0.13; 1.33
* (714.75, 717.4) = 0.21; 1.41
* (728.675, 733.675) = 0.18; 1.49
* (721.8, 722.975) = -0.39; 2.04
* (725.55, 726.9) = 0.48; 0.989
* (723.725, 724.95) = -0.02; 1.56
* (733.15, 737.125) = -0.12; 1.59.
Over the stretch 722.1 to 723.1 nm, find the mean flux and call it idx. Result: 1.67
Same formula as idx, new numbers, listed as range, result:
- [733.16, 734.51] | 1.4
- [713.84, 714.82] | 1.52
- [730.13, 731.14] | 1.49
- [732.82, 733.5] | 1.45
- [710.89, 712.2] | 1.5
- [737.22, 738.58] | 1.53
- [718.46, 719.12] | 1.54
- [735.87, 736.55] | 1.54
